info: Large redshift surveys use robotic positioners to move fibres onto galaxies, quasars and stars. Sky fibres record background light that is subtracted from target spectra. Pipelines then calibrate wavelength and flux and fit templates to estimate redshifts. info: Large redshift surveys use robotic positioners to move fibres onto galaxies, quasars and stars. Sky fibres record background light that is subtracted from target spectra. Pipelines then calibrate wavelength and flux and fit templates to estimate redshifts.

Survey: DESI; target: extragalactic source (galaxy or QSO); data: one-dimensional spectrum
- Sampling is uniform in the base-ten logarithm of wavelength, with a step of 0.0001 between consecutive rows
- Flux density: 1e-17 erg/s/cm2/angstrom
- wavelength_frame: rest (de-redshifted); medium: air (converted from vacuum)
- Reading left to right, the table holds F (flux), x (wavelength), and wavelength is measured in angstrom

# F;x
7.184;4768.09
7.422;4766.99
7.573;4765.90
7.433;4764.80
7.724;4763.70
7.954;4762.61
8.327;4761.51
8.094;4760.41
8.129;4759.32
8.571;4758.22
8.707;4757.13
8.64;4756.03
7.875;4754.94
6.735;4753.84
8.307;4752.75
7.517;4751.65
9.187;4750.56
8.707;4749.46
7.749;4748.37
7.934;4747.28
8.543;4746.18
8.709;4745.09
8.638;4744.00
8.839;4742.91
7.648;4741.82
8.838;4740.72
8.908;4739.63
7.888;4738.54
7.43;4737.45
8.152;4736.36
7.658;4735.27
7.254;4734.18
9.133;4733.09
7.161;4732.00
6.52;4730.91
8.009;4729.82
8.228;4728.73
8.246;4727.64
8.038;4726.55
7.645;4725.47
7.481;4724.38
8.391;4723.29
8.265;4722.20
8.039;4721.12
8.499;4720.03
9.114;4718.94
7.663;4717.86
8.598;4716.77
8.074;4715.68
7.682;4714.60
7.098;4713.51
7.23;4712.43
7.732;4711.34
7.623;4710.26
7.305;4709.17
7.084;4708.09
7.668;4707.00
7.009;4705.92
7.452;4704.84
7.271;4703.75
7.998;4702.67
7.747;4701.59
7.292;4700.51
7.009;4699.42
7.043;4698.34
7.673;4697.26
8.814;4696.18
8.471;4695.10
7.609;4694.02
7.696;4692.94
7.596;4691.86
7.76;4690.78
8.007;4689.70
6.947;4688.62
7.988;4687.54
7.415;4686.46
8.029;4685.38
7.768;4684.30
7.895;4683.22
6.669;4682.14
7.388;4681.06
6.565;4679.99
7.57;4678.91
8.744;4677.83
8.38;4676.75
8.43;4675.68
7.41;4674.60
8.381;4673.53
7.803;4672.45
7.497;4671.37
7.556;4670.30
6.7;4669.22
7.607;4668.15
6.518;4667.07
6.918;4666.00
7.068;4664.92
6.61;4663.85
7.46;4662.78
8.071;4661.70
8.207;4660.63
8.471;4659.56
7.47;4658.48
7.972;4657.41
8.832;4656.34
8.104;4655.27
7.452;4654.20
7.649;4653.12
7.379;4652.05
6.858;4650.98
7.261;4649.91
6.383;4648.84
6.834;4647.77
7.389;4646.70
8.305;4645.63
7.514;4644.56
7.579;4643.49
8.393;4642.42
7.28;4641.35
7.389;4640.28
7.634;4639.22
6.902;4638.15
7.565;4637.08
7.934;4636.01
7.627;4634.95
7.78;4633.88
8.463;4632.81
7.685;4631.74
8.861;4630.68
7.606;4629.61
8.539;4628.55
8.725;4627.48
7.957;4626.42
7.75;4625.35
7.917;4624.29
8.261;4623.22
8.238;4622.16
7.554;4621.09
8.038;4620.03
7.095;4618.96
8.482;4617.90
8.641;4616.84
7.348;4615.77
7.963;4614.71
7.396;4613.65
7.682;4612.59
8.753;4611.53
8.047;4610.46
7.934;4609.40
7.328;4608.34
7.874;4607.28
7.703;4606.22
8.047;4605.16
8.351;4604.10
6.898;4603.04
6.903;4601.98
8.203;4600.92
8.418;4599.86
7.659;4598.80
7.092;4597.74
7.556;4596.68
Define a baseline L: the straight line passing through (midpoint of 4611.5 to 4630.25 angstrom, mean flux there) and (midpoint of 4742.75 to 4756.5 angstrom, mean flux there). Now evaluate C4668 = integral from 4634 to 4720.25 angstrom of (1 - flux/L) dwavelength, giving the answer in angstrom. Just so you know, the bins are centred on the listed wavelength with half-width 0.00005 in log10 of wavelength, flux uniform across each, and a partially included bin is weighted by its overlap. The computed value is 5.10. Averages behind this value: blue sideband 7.98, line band 7.62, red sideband 8.24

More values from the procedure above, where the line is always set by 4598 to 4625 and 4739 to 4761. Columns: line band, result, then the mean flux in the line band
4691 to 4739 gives 2.5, 7.76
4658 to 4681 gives 1.3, 7.59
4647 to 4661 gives 0.7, 7.6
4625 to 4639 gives 0.0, 7.95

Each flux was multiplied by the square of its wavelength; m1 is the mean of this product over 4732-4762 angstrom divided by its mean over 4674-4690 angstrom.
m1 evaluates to 1.10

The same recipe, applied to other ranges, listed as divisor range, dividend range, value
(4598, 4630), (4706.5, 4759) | 1.07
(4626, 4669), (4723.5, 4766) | 1.10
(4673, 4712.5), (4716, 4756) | 1.08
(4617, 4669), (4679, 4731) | 1.03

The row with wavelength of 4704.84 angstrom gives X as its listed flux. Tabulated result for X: 7.452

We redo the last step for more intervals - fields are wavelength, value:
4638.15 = 6.902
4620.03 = 8.038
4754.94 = 7.875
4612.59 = 7.682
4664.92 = 7.068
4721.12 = 8.039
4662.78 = 7.46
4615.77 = 7.348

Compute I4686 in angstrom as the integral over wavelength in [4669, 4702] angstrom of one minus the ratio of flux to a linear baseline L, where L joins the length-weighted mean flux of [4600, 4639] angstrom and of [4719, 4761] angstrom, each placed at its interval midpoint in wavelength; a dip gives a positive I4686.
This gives 1.4 angstrom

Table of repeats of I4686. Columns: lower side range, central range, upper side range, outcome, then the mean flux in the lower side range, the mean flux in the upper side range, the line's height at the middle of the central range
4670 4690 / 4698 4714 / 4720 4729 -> 1.1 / 7.7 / 8.07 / 7.92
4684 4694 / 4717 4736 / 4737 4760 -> 0.2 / 7.68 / 8.27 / 8.05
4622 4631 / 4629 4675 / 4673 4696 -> 2.4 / 8.19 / 7.77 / 8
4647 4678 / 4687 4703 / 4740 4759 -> 0.3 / 7.57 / 8.3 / 7.85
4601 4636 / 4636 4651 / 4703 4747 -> 1.0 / 7.93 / 7.92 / 7.92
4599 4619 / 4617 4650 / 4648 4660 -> -0.3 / 7.86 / 7.59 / 7.72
